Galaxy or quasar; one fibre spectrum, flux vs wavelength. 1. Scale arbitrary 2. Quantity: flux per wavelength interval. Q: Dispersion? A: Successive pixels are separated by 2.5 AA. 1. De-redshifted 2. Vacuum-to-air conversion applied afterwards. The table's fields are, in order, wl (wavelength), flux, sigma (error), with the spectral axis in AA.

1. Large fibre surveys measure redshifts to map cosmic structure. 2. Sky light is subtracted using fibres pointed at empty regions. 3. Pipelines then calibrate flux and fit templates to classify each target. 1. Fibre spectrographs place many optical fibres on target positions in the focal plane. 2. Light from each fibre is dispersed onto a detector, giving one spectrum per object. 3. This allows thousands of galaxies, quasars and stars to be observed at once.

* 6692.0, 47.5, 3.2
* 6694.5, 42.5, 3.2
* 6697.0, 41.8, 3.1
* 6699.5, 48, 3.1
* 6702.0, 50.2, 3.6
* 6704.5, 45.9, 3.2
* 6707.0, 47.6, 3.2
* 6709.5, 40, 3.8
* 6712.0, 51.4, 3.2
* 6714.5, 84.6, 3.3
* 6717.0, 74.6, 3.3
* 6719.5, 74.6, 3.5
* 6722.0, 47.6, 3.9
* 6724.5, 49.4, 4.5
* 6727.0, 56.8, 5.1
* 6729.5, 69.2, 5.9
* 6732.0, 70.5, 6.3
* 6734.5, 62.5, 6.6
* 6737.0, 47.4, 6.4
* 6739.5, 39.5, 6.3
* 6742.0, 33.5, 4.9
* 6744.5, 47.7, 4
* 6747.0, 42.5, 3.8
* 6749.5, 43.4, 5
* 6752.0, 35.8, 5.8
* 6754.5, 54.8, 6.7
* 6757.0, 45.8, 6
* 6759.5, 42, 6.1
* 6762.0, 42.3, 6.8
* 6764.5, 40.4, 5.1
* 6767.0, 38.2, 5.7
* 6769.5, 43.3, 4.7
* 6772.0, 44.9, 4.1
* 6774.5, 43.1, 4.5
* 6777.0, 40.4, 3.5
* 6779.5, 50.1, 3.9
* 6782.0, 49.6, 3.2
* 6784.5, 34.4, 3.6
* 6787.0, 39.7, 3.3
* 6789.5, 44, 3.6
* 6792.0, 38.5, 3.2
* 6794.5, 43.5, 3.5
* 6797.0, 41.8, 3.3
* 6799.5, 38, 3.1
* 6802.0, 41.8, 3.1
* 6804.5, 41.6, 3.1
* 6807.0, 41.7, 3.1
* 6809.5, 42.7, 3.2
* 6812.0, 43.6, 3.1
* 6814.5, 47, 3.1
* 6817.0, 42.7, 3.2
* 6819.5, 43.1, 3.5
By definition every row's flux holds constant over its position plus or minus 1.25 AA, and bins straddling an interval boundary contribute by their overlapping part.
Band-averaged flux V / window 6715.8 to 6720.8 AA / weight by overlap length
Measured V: 74.3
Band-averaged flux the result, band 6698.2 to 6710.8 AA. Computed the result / 46.3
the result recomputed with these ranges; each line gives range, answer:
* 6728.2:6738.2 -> 62.4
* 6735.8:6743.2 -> 40.1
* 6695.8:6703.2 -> 46.7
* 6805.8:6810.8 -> 42.2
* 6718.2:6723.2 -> 61.4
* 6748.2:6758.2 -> 44.9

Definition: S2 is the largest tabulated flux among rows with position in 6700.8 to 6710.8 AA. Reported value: 50.2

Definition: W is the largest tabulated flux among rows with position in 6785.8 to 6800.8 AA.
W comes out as 44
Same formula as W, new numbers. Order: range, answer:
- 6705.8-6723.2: 84.6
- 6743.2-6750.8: 47.7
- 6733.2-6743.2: 62.5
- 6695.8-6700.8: 48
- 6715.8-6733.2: 74.6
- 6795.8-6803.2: 41.8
